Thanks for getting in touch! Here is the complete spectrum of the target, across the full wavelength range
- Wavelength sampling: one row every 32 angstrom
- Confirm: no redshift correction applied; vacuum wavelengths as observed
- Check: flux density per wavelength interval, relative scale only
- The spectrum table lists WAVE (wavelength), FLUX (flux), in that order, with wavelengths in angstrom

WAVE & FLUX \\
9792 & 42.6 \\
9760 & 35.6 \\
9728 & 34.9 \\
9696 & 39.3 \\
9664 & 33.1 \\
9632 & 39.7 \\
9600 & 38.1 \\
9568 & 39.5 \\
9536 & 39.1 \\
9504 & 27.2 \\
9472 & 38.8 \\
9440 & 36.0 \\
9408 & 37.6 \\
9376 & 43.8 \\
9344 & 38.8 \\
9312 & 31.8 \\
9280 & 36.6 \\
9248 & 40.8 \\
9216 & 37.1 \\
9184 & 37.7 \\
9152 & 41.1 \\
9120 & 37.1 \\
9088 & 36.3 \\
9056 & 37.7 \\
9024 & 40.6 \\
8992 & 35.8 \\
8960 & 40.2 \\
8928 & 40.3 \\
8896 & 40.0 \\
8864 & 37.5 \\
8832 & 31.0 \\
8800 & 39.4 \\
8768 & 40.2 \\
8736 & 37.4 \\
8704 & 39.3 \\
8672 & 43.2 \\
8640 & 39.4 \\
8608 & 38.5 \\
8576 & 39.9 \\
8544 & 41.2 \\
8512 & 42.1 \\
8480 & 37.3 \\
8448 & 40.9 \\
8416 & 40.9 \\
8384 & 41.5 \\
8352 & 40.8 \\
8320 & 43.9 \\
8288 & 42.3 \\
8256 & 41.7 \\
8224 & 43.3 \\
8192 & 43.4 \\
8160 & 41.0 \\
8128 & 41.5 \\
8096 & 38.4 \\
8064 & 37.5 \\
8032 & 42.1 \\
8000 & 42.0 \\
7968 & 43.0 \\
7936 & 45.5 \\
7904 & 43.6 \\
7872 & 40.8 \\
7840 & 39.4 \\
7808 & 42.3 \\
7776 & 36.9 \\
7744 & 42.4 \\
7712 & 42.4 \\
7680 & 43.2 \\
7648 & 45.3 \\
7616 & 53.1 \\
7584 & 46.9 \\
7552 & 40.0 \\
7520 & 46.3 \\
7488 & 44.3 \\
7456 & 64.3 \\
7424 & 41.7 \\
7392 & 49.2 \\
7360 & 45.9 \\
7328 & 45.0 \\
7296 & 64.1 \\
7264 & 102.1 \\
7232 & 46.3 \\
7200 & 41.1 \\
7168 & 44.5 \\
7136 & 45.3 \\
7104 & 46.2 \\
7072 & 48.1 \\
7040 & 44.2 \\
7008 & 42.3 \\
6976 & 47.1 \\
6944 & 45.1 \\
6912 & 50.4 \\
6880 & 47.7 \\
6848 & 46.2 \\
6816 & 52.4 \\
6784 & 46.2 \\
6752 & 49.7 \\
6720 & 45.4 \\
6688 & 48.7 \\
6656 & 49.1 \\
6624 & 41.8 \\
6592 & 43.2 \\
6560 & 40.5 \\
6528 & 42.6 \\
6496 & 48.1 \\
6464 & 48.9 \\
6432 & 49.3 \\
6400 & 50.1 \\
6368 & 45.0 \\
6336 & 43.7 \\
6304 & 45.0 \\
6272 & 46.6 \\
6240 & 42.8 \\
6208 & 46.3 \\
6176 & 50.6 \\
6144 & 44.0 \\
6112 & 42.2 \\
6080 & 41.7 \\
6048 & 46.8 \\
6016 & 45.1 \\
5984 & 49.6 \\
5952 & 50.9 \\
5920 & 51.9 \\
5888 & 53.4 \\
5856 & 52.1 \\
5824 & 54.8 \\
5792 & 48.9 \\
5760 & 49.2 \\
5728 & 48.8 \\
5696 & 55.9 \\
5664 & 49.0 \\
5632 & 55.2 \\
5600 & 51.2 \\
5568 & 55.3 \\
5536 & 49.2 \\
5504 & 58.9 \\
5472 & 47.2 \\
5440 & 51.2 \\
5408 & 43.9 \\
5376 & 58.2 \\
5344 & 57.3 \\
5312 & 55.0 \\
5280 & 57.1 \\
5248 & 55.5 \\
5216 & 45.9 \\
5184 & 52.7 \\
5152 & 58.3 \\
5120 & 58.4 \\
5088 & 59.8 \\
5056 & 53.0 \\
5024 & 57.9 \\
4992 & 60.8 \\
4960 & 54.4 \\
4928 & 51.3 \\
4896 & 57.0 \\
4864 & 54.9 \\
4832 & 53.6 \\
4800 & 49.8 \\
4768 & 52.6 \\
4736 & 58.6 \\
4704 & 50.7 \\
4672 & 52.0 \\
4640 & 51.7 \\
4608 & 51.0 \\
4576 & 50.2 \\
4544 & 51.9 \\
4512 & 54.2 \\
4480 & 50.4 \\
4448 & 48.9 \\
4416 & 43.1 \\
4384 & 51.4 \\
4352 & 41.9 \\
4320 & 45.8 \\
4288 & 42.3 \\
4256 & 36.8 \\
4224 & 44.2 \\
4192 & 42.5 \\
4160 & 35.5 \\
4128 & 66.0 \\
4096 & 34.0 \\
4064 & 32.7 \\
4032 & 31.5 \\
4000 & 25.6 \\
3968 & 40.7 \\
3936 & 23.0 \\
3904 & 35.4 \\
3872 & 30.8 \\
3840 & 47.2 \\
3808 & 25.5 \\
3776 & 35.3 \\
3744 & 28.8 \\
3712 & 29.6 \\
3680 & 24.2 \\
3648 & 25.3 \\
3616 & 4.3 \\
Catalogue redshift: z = 0.11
